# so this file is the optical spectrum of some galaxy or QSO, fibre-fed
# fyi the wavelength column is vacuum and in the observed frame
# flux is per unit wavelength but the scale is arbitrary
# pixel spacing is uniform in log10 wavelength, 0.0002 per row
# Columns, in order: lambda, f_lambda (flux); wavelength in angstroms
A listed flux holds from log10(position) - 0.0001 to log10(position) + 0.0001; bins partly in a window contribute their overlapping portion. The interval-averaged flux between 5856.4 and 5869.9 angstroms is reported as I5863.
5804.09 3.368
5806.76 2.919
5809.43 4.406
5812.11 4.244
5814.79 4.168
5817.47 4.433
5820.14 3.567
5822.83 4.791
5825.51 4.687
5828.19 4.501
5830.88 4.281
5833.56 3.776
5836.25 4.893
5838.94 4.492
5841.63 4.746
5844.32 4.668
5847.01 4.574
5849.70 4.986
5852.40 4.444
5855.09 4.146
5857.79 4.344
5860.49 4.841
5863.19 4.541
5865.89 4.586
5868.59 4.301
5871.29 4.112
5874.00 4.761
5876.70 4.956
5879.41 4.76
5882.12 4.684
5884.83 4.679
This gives 4.52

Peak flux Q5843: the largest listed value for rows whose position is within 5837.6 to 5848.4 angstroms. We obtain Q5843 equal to 4.746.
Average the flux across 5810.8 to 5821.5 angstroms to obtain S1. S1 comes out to 4.1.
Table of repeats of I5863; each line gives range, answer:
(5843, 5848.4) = 4.63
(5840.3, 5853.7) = 4.68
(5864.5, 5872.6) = 4.34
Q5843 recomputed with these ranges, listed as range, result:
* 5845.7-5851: 4.986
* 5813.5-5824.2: 4.791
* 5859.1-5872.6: 4.841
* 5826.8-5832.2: 4.501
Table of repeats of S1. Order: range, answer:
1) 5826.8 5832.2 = 4.39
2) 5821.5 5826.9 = 4.74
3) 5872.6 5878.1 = 4.85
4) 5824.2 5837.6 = 4.43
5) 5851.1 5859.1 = 4.31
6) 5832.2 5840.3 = 4.39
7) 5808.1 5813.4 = 4.32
